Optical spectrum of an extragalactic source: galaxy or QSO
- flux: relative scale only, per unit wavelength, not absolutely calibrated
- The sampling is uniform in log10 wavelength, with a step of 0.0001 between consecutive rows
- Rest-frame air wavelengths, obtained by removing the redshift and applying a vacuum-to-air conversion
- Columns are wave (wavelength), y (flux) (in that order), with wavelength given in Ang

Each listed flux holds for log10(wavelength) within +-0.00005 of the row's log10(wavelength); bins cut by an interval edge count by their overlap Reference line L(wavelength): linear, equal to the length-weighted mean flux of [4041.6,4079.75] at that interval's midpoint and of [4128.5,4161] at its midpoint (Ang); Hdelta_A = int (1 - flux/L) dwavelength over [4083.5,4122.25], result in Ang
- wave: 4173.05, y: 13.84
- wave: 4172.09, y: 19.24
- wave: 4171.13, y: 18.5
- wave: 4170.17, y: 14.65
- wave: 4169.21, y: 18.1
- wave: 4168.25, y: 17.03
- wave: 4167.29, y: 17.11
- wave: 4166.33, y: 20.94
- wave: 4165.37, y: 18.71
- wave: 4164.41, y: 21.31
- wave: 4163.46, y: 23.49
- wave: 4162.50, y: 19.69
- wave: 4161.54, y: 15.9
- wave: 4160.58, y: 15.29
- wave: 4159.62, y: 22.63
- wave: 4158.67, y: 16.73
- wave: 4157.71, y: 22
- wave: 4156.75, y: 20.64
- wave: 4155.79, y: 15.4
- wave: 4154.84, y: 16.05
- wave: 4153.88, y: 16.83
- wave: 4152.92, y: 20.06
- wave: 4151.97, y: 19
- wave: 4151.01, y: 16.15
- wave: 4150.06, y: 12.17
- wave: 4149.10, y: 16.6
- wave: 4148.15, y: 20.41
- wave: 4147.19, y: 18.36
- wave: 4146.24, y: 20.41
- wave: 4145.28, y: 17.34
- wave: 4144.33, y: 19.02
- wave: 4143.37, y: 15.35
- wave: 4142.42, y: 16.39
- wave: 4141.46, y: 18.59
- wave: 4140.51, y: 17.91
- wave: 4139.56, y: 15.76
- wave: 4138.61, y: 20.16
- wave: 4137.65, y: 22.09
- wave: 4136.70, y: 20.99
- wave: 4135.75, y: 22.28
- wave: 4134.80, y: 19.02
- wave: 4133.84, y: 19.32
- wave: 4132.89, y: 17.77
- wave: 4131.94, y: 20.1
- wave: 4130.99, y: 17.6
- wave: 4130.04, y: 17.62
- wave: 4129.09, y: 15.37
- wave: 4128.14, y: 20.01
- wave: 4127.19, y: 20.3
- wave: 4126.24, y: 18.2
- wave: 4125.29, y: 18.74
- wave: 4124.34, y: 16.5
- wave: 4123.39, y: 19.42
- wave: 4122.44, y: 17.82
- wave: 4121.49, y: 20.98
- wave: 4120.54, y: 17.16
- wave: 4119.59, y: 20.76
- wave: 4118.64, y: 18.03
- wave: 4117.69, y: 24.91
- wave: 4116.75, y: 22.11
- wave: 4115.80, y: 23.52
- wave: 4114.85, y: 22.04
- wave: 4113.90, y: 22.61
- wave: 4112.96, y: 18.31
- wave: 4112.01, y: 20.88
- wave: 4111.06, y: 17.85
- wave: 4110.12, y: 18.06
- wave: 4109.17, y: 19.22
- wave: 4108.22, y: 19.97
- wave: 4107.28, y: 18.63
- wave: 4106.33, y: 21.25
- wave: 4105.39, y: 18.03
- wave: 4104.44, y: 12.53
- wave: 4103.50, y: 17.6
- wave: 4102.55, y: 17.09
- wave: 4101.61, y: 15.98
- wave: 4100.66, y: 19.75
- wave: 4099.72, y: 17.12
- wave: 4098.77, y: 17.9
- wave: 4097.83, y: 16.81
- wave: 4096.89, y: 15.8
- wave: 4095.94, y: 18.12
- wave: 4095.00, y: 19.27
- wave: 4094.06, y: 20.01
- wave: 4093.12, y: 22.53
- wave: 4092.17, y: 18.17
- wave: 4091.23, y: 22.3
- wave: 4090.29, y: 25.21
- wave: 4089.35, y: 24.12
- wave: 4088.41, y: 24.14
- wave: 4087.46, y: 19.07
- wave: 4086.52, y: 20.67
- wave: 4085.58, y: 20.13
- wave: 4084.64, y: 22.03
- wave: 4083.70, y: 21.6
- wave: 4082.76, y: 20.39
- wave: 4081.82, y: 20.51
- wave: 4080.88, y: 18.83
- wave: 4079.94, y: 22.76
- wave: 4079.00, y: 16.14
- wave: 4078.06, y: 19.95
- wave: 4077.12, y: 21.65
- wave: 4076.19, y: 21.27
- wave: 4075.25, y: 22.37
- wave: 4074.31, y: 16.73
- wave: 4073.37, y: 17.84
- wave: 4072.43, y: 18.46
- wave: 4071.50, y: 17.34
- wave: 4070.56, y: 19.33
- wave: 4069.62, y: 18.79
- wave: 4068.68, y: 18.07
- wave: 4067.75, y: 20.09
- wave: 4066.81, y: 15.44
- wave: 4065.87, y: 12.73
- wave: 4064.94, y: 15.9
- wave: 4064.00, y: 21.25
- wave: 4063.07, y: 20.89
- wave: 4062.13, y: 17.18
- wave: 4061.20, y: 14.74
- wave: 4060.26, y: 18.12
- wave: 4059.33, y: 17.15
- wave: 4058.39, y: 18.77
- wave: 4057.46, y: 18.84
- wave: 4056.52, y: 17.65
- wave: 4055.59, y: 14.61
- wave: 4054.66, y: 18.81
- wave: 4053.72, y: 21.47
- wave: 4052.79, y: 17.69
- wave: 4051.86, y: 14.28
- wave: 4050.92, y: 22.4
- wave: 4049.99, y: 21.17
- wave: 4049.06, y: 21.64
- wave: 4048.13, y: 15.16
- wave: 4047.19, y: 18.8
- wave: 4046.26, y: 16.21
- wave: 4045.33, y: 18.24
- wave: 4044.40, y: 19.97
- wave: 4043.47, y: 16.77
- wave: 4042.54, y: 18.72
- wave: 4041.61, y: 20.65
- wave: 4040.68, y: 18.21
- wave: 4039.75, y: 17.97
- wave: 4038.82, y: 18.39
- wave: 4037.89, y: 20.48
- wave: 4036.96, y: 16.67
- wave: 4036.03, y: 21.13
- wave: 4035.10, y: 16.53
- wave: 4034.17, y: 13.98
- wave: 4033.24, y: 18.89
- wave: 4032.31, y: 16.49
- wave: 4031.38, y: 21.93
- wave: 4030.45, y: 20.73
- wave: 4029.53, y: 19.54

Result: -3.1 Ang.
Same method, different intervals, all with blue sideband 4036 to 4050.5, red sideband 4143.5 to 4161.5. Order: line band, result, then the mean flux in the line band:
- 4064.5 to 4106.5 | -1.6 Ang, 19.1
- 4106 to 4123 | -1.9 Ang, 20.2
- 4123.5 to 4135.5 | -0.2 Ang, 18.5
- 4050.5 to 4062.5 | 0.5 Ang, 17.8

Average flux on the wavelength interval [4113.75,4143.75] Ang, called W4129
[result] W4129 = 19.3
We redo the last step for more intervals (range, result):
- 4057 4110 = 19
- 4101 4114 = 18.3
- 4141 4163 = 17.9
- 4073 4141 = 19.6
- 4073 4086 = 20.2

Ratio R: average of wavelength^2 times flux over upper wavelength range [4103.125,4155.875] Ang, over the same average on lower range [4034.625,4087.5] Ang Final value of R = 1.03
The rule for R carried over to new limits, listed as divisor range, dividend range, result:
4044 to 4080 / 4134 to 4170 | 1.05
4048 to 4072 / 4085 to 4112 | 1.08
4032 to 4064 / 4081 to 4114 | 1.09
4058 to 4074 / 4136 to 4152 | 1.06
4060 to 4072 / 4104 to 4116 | 1.12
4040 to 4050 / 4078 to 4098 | 1.12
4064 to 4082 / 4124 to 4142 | 1.04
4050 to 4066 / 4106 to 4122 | 1.16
